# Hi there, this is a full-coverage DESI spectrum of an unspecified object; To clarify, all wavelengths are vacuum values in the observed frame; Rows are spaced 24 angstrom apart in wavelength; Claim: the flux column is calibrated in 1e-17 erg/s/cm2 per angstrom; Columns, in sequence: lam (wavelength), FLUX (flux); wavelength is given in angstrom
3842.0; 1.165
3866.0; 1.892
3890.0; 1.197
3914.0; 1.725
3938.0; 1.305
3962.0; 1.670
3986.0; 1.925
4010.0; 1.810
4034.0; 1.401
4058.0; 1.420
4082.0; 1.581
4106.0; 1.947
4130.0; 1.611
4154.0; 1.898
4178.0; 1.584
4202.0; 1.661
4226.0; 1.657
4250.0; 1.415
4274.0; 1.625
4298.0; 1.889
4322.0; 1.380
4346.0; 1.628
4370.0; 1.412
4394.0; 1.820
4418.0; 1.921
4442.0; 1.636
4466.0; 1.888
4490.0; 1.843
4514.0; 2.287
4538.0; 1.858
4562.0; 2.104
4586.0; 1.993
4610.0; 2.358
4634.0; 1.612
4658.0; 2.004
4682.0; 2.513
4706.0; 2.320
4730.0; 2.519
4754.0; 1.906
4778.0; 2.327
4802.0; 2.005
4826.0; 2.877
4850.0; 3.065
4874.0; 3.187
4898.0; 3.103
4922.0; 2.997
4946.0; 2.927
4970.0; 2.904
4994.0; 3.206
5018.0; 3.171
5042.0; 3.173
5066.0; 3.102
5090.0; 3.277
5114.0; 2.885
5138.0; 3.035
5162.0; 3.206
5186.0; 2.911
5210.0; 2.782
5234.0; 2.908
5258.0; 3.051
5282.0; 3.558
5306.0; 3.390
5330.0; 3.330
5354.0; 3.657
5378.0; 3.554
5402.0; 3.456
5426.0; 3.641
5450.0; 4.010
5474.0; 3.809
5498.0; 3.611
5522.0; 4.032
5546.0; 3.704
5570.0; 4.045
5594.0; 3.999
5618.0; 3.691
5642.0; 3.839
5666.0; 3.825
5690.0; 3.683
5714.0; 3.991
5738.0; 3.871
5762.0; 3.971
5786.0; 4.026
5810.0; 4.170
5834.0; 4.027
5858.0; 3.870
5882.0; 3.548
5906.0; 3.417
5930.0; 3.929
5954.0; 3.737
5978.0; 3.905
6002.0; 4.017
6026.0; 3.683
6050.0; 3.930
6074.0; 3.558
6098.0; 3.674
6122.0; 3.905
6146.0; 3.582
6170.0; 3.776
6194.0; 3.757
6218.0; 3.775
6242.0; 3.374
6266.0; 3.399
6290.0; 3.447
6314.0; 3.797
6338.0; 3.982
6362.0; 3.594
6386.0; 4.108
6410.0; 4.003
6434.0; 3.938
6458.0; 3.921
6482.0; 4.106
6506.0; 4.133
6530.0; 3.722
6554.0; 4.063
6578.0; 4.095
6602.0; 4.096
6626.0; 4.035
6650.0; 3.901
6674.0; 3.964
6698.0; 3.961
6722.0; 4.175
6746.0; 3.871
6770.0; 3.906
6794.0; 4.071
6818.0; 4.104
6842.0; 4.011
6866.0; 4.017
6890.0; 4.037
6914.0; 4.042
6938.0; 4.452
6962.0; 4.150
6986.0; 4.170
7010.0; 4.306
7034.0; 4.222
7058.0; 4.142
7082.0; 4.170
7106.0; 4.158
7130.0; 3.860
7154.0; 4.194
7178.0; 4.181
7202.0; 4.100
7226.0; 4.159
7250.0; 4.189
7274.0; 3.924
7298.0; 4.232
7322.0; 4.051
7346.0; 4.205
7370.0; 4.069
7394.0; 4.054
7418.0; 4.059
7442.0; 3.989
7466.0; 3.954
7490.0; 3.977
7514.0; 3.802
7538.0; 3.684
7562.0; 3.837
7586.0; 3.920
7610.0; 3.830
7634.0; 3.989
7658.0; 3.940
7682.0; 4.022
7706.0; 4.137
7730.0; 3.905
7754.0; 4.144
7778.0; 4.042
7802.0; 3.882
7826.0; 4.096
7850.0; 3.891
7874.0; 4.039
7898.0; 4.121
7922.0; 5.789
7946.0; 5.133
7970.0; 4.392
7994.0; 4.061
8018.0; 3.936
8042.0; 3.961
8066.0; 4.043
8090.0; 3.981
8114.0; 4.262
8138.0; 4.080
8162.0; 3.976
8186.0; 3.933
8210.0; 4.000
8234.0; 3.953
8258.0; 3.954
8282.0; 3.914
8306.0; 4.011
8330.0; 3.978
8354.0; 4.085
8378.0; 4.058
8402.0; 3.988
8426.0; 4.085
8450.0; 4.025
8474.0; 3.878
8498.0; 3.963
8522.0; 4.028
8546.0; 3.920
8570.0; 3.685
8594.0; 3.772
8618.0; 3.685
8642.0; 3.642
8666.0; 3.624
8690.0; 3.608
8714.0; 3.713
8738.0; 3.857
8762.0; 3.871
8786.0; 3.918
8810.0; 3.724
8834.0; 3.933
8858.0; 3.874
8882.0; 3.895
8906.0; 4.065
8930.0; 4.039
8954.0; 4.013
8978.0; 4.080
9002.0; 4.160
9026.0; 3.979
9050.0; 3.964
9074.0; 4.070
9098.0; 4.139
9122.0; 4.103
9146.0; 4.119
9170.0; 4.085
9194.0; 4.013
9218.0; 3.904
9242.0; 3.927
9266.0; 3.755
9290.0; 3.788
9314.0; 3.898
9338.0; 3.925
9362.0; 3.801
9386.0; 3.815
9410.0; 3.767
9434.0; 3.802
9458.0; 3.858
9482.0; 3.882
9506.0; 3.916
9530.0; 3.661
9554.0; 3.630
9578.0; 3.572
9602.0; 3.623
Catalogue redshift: 0.208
